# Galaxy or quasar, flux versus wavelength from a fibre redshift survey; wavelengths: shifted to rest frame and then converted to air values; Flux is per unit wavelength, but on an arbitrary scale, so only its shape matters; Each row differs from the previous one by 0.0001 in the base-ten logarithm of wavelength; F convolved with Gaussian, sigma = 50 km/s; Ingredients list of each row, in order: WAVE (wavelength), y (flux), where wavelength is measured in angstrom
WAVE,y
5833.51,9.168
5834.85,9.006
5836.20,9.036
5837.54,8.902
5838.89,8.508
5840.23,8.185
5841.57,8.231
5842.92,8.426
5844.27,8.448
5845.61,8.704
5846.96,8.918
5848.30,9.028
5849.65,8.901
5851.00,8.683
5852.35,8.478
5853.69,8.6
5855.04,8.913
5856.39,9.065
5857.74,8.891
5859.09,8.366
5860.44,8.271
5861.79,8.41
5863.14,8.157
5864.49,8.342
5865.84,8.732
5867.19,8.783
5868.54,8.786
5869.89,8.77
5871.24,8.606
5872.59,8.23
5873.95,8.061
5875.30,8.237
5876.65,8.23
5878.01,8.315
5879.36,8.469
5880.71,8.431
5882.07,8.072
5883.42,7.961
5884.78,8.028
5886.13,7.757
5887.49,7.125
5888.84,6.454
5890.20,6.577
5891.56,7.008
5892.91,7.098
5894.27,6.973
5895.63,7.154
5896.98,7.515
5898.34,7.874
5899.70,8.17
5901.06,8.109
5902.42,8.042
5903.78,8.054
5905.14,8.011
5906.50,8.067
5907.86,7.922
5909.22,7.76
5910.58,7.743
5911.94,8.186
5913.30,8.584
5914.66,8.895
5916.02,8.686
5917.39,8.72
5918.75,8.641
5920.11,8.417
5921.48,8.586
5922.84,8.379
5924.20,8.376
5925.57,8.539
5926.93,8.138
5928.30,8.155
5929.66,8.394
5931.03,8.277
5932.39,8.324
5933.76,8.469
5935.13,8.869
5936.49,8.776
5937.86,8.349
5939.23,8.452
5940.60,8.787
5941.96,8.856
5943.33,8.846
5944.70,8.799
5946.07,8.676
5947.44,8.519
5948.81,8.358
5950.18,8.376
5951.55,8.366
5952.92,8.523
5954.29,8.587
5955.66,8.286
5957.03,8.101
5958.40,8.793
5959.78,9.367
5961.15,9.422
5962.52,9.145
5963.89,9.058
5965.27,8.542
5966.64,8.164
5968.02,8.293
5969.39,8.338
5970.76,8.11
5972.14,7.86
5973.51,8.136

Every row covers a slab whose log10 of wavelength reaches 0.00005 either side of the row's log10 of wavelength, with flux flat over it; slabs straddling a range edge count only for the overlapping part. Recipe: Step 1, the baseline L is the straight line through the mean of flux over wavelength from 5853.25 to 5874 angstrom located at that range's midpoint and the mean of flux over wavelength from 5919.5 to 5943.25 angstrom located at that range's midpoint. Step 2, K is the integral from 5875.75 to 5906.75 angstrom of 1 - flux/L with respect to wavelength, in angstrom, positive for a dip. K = 3.0 angstrom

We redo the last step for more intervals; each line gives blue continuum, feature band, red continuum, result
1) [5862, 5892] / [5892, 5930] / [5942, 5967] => 1.0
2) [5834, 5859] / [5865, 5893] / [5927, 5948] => 2.1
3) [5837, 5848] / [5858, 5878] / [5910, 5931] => 0.2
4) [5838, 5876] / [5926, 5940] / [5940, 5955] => 0.3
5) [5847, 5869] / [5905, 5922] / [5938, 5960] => 0.6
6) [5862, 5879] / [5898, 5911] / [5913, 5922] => 0.9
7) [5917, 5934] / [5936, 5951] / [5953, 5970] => -0.1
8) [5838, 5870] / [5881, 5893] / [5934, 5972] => 1.7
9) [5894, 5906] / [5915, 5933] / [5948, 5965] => -0.6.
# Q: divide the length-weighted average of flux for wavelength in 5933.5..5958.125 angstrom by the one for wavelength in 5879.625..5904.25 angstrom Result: 1.1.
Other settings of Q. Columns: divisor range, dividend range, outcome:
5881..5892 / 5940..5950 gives 1.17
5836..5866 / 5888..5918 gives 0.91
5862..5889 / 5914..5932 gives 1.03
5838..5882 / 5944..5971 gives 1.01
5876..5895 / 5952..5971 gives 1.14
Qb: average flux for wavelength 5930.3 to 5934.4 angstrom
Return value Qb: 8.35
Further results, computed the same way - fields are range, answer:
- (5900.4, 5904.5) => 8.06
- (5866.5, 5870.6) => 8.79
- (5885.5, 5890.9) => 6.96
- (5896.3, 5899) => 7.71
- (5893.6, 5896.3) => 7.06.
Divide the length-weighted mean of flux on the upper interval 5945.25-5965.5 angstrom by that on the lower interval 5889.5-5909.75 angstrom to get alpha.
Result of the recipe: 1.14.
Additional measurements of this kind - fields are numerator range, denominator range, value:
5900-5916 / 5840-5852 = 0.95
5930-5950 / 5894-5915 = 1.08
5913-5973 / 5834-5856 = 0.98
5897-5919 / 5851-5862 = 0.95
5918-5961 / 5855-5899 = 1.06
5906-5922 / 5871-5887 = 1.02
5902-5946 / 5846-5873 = 0.97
